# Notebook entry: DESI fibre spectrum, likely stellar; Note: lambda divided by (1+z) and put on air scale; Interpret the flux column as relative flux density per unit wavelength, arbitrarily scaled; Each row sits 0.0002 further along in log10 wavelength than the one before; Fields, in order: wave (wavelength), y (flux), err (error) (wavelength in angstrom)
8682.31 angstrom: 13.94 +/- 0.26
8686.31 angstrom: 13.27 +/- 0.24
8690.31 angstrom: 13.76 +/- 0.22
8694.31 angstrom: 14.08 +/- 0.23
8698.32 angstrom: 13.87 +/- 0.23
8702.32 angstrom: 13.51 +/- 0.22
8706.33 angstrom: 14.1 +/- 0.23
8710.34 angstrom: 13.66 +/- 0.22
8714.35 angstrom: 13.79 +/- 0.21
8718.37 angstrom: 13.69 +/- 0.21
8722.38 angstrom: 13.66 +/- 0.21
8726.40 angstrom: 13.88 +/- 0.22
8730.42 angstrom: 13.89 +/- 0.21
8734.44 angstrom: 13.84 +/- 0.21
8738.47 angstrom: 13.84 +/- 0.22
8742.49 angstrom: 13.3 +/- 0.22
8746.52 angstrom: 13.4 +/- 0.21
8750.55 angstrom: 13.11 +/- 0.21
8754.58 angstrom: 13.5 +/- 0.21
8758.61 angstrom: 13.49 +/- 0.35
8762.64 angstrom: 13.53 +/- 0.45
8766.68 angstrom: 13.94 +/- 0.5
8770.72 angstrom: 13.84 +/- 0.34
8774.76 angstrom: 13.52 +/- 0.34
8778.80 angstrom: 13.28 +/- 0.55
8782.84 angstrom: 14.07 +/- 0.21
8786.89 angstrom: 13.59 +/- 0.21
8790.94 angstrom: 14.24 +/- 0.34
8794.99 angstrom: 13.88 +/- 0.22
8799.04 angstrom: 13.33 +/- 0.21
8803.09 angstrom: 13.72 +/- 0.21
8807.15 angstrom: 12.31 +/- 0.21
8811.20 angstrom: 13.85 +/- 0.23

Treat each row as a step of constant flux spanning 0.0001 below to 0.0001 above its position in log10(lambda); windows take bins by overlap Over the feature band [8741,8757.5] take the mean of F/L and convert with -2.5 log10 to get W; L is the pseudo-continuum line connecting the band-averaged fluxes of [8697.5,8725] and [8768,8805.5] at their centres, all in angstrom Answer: 0.03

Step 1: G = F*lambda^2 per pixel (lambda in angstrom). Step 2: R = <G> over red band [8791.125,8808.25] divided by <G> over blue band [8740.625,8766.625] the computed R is 1.01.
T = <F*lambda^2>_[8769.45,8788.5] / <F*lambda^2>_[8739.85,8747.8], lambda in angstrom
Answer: 1.0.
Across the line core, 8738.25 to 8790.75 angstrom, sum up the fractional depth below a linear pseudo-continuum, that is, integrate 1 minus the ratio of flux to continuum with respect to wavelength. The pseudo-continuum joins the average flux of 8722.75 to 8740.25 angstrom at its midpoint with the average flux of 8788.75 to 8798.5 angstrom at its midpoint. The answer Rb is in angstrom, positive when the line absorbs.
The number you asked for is 1.2 angstrom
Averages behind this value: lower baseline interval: 13.8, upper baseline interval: 13.9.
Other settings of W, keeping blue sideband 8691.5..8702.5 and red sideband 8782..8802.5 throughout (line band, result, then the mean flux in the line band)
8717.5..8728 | 0.01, 13.7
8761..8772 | 0.00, 13.8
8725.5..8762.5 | 0.02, 13.6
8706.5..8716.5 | 0.01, 13.8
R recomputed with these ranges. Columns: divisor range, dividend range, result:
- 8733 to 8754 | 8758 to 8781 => 1.02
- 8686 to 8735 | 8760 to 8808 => 1.01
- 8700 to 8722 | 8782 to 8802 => 1.02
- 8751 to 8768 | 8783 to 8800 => 1.03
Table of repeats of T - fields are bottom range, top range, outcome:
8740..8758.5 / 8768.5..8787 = 1.03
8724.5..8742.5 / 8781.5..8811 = 1.00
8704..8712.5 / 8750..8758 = 0.98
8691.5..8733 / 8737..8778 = 0.99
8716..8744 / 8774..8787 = 1.00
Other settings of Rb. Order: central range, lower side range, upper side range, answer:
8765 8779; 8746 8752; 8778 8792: -0.09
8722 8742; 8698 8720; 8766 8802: -0.06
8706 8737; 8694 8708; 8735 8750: -0.26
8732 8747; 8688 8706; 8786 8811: 0.09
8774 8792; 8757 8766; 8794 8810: -0.40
